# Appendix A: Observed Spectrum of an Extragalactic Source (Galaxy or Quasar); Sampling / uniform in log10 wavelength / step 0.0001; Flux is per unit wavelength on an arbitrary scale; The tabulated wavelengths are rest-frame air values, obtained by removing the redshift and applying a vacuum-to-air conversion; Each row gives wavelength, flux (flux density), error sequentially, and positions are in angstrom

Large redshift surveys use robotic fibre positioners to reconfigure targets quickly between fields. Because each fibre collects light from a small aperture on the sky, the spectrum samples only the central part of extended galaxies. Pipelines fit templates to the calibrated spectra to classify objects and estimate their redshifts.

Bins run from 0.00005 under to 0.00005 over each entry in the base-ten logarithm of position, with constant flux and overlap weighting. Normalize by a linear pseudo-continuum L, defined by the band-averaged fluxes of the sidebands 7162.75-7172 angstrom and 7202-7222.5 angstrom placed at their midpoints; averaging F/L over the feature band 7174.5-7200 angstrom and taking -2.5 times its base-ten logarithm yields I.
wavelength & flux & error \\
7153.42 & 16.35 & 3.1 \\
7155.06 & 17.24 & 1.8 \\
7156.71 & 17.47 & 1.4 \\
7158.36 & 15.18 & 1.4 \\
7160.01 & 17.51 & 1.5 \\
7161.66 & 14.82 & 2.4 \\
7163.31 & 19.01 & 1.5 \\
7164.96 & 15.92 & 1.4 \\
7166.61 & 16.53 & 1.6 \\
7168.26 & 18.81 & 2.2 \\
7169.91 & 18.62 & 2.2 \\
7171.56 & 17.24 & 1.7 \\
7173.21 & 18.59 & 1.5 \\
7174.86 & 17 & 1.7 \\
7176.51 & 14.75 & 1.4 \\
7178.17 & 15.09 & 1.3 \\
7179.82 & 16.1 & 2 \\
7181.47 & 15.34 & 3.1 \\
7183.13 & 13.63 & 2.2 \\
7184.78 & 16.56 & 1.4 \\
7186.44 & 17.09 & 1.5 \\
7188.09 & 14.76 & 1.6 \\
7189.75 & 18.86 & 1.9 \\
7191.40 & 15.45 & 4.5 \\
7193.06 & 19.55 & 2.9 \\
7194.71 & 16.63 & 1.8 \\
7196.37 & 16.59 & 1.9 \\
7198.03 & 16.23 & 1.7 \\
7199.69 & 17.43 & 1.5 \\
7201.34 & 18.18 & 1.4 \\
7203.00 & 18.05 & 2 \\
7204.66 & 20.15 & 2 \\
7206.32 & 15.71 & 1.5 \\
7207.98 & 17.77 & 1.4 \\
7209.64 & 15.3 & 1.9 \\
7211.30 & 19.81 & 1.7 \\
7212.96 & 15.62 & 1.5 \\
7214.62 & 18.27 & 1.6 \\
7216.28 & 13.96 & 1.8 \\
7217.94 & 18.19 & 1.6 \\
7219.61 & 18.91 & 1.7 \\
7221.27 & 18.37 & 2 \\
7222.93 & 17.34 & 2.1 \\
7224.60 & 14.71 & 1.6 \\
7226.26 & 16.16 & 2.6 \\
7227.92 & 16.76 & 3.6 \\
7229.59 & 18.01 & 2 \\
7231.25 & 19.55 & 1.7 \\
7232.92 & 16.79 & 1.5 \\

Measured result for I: 0.08 mag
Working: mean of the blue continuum 17.7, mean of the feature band 16.3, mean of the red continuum 17.5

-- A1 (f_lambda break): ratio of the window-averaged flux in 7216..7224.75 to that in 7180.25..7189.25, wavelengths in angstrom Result 1.10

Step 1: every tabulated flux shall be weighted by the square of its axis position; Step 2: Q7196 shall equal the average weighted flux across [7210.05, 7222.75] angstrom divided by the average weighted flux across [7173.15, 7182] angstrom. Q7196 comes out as 1.11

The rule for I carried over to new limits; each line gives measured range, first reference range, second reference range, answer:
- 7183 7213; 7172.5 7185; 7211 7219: -0.043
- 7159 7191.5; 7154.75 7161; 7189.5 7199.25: 0.021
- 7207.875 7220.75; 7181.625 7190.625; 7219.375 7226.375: -0.025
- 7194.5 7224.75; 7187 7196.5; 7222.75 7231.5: -0.021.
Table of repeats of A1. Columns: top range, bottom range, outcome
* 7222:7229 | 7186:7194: 0.95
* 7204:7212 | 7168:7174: 0.97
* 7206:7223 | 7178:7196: 1.06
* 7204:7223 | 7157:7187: 1.05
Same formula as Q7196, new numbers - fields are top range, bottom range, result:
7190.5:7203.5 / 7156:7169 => 1.03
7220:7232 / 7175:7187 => 1.13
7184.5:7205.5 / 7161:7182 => 1.04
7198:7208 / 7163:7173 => 1.01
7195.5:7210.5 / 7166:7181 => 1.03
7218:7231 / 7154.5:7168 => 1.05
